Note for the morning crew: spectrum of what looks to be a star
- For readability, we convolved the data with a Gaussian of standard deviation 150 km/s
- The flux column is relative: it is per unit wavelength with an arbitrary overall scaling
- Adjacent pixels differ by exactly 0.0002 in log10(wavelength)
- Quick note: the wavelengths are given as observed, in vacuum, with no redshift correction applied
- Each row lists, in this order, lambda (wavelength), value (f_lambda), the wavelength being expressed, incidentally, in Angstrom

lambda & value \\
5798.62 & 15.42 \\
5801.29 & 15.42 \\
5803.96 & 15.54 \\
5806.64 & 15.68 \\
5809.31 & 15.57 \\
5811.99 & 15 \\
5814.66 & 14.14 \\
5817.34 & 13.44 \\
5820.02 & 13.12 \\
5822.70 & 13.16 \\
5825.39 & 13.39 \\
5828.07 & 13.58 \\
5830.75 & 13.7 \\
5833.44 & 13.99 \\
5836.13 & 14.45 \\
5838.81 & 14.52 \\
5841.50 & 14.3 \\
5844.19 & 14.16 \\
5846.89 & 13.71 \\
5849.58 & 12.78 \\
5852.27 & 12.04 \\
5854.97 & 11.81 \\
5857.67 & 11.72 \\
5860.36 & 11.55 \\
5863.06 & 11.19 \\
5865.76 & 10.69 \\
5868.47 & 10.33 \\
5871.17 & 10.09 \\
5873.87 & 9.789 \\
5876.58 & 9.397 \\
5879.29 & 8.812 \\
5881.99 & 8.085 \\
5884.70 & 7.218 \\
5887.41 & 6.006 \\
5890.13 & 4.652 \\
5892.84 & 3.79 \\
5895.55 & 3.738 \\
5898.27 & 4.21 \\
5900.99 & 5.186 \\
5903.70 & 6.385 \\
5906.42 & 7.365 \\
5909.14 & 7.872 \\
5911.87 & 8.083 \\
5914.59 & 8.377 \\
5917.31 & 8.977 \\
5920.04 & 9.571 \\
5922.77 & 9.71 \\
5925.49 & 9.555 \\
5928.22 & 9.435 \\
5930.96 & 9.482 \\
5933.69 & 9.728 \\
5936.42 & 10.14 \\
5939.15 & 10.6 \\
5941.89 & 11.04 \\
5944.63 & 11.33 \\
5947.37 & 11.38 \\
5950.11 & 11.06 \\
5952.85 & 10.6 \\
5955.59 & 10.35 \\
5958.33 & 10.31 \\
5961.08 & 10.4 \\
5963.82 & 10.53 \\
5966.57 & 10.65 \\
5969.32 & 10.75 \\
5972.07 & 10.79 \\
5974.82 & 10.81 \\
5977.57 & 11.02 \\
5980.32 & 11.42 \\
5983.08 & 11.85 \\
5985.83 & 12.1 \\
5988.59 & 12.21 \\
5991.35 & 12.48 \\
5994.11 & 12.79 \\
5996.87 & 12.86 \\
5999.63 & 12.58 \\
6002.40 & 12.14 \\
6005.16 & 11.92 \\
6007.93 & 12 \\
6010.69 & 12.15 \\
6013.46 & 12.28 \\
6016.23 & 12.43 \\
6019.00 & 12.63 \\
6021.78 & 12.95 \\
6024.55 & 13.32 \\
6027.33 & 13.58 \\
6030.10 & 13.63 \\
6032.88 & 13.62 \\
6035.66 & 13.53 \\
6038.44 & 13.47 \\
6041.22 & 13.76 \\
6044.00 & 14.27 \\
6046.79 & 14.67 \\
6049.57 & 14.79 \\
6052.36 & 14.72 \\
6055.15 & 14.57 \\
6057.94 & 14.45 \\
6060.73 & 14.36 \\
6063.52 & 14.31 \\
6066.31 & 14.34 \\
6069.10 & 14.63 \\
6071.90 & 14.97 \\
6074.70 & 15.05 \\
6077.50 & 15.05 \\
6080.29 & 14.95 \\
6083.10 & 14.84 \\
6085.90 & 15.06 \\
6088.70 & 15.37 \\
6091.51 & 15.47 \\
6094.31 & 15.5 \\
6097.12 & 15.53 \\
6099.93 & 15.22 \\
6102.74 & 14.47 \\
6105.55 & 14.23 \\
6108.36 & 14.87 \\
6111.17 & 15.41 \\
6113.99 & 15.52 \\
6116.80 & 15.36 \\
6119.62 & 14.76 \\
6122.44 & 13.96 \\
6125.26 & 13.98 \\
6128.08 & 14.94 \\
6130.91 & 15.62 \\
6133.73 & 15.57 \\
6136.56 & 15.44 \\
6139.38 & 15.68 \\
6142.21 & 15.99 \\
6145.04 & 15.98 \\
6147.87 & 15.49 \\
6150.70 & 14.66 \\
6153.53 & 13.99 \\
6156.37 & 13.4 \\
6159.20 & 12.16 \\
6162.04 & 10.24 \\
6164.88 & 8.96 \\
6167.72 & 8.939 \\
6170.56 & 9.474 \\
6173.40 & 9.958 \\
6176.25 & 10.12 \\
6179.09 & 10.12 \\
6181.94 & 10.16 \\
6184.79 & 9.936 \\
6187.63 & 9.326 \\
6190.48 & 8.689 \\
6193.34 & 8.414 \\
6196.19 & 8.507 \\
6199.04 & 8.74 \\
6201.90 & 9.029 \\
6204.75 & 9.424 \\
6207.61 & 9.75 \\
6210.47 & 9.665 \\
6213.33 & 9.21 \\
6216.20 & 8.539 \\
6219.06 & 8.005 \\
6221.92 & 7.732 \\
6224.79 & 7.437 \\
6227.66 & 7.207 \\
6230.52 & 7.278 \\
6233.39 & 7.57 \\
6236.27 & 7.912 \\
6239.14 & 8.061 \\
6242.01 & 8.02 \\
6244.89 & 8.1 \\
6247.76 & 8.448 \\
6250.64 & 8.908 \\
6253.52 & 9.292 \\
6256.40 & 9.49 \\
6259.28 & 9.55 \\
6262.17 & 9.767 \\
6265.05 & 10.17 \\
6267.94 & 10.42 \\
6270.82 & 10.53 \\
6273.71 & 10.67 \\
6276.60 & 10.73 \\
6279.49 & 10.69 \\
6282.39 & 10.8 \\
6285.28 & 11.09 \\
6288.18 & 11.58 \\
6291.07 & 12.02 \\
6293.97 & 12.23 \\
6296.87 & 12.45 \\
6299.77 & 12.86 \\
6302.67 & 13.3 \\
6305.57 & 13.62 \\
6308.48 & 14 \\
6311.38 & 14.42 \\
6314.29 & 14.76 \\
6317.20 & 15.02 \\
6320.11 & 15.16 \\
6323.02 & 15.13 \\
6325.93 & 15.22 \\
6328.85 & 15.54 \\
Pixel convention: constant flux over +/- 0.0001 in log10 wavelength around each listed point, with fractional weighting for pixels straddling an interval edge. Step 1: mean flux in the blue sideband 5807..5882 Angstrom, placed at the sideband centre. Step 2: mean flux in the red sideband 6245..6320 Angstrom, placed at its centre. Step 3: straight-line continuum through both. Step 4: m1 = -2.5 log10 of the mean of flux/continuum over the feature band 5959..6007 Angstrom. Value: 0.06 mag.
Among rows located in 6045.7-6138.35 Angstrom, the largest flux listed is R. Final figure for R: 15.62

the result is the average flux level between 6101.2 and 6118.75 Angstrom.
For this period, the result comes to 15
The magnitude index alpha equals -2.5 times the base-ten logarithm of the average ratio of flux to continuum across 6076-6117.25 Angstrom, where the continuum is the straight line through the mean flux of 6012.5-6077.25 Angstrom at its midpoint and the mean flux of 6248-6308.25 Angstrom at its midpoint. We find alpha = -0.14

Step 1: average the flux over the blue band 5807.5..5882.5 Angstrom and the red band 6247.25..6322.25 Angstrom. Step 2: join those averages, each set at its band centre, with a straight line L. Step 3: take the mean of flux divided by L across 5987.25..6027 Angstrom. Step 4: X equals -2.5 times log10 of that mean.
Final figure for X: -0.03 mag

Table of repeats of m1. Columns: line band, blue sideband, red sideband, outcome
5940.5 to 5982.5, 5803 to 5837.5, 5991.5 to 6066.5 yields 0.249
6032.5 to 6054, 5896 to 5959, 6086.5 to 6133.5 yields -0.103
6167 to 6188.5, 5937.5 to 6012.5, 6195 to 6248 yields -0.105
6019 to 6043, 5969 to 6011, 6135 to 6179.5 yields -0.118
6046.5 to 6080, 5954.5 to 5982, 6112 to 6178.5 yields -0.202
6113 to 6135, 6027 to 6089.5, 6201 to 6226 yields -0.236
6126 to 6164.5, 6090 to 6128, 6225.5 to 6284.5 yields -0.066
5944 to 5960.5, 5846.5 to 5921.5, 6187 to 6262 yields -0.245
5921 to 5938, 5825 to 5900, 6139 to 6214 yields 0.090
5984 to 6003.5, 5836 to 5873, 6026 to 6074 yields 0.102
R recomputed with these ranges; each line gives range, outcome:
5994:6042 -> 13.76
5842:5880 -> 14.16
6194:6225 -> 9.75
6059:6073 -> 14.97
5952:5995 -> 12.79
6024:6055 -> 14.79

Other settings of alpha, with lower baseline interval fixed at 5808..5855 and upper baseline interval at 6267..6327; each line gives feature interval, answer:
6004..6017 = 0.10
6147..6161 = -0.06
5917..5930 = 0.39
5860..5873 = 0.27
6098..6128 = -0.13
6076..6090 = -0.14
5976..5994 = 0.13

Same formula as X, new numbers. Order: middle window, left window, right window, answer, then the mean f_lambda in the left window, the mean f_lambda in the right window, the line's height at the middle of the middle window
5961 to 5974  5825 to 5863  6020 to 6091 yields 0.29 mag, 13.2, 14.3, 13.9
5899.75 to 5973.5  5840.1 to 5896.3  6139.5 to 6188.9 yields 0.08 mag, 9.86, 11.8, 10.3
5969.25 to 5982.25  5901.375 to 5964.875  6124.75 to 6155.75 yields -0.03 mag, 9.6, 15.2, 10.7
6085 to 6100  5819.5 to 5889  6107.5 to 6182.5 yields -0.18 mag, 11.6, 13.4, 13.1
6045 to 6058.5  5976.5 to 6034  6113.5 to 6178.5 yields -0.15 mag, 12.5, 13.4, 12.8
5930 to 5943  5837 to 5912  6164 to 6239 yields -0.11 mag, 9.31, 8.83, 9.22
